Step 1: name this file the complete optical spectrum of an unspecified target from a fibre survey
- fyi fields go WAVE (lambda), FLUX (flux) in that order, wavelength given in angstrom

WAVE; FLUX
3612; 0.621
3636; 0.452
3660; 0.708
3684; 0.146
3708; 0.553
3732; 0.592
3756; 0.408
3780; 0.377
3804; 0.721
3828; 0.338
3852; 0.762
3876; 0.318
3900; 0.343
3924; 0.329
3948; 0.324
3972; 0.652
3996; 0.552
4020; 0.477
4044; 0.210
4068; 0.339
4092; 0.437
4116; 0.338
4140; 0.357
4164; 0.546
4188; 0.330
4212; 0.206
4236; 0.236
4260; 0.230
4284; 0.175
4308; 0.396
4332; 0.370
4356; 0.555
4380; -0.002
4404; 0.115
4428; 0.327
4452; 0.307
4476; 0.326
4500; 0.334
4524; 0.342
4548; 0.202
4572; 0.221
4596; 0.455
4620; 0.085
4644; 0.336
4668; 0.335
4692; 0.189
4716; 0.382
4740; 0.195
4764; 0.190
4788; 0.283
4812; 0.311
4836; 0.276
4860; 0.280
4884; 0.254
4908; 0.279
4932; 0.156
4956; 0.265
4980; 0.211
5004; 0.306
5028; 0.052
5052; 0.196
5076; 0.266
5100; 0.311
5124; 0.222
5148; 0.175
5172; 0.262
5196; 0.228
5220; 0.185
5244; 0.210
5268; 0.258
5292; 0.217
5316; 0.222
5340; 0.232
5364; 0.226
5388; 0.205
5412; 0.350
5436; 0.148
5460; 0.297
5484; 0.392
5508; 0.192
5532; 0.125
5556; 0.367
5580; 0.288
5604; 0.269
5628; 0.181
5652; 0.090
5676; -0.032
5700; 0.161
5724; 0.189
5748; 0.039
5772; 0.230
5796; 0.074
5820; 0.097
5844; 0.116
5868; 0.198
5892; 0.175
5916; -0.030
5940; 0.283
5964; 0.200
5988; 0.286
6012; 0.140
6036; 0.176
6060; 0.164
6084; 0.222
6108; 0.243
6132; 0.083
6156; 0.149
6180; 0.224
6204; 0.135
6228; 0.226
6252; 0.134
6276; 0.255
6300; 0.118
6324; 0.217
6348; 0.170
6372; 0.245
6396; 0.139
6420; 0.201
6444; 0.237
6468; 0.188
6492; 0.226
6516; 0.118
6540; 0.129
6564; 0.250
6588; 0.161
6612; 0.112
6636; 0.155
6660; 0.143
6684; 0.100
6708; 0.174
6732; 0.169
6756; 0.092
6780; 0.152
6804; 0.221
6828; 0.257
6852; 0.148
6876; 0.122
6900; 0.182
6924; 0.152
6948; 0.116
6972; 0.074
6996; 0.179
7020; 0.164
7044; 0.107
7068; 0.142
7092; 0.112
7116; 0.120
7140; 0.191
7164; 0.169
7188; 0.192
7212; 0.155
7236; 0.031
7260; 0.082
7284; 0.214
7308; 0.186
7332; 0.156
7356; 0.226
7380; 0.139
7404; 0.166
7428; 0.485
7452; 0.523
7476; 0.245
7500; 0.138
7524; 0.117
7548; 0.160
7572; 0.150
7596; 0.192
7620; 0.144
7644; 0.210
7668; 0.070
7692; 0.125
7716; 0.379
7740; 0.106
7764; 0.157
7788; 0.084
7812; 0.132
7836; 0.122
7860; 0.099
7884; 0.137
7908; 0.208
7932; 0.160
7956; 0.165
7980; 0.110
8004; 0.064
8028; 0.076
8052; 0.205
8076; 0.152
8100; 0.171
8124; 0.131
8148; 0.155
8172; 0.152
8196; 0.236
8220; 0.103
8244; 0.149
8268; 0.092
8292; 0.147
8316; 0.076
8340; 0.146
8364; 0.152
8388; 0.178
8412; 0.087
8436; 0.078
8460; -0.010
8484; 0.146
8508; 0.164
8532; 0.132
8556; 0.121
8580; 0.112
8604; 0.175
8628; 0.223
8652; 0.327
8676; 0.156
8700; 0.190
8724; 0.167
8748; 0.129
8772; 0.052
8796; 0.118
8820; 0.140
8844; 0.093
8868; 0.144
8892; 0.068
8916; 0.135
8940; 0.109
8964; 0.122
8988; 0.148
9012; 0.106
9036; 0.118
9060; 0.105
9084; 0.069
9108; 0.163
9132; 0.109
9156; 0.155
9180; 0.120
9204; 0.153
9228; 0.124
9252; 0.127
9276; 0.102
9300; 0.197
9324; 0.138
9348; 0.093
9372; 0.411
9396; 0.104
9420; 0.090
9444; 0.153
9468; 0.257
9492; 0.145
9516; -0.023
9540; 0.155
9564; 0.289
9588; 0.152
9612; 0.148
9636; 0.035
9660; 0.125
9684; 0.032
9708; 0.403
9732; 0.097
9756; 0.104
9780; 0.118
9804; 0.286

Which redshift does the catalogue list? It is 0.99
